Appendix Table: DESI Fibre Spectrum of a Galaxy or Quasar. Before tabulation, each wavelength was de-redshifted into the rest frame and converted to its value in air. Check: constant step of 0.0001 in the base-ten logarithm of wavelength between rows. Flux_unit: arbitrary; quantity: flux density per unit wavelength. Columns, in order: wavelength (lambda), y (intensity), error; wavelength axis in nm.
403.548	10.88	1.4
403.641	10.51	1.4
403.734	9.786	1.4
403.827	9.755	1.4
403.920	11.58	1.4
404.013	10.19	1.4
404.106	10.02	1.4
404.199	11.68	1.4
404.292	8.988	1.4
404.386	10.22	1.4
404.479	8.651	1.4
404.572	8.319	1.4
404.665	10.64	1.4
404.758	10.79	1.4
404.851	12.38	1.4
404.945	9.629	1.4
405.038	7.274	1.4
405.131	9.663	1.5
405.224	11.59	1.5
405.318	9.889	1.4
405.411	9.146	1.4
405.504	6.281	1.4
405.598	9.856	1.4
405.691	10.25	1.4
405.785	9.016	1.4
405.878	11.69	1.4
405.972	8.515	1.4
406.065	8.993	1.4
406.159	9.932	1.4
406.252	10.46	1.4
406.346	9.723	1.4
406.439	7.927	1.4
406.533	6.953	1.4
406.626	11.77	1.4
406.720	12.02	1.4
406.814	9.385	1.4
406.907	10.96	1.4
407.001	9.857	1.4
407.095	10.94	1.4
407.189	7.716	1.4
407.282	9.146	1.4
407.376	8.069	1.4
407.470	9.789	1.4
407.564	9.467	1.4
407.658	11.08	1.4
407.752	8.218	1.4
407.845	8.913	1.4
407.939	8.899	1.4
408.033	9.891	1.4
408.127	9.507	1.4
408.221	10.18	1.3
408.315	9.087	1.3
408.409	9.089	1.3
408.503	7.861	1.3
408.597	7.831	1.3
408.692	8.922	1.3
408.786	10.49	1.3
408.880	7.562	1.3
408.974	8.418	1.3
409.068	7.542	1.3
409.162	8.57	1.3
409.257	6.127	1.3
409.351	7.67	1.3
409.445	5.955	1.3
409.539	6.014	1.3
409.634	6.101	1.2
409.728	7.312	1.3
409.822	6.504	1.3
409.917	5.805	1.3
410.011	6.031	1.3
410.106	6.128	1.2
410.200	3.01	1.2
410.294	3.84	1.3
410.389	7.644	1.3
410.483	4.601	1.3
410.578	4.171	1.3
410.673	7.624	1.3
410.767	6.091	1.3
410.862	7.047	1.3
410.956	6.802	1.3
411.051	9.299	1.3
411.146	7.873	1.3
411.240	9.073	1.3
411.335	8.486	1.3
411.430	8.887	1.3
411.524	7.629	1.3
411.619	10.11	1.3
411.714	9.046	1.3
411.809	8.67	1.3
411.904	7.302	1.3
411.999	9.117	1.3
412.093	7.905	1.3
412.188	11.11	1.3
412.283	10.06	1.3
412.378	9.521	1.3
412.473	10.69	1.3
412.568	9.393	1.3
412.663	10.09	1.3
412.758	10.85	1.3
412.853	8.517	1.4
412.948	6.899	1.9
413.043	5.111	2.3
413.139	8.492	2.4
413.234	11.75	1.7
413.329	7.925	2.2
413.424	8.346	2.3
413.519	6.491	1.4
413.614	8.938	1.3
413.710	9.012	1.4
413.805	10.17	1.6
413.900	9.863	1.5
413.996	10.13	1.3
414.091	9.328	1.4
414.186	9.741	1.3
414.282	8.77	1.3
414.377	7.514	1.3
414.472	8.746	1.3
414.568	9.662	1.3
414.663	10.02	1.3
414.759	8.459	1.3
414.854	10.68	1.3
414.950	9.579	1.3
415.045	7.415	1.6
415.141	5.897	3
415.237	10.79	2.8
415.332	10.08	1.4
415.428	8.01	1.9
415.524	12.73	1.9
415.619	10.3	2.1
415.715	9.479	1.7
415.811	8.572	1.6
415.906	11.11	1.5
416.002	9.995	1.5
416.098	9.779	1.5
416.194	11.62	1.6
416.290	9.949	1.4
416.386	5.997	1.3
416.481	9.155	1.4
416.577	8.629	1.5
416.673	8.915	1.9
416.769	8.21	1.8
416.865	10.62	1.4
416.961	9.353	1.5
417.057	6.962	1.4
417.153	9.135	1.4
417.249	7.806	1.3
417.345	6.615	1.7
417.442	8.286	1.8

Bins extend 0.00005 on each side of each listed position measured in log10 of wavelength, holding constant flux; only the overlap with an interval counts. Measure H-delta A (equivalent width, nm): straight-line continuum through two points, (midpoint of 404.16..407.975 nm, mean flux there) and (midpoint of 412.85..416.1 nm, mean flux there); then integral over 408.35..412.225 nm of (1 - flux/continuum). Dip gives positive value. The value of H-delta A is 0.79 nm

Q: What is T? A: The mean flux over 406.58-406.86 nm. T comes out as 11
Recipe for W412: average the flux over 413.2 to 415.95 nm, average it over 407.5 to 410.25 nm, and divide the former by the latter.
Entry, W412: 1.18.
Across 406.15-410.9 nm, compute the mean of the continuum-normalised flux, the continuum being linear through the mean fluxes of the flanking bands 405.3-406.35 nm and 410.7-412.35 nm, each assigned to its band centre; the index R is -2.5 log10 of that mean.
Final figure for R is 0.12 mag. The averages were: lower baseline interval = 9.46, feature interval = 8.1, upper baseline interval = 8.51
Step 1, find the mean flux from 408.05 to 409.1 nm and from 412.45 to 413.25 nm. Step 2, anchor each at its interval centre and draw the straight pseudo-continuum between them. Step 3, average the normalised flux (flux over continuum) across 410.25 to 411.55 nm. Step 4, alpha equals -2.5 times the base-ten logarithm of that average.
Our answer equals 0.25 mag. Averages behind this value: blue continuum 8.82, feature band 7.08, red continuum 8.93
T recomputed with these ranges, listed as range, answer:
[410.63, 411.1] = 7.37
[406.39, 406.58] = 7.52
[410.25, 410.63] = 5.09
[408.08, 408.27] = 9.83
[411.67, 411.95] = 8.33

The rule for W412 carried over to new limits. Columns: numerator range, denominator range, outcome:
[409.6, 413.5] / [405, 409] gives 0.84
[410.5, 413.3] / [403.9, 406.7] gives 0.87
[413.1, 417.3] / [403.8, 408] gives 0.95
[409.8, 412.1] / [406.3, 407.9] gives 0.75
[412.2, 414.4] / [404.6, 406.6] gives 0.95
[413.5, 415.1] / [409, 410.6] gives 1.49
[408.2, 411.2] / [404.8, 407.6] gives 0.74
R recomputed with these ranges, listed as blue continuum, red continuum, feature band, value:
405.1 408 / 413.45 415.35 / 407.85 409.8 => 0.16 mag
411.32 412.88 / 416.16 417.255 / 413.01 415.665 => 0.00 mag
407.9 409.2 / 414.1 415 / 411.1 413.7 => 0.03 mag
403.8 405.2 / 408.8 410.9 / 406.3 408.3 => -0.18 mag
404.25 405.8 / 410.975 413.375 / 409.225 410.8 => 0.47 mag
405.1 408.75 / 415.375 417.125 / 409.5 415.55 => 0.14 mag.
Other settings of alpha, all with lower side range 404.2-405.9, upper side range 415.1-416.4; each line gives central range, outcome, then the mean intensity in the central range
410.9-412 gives 0.15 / 8.49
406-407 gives -0.01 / 9.8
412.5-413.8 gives 0.12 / 8.68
